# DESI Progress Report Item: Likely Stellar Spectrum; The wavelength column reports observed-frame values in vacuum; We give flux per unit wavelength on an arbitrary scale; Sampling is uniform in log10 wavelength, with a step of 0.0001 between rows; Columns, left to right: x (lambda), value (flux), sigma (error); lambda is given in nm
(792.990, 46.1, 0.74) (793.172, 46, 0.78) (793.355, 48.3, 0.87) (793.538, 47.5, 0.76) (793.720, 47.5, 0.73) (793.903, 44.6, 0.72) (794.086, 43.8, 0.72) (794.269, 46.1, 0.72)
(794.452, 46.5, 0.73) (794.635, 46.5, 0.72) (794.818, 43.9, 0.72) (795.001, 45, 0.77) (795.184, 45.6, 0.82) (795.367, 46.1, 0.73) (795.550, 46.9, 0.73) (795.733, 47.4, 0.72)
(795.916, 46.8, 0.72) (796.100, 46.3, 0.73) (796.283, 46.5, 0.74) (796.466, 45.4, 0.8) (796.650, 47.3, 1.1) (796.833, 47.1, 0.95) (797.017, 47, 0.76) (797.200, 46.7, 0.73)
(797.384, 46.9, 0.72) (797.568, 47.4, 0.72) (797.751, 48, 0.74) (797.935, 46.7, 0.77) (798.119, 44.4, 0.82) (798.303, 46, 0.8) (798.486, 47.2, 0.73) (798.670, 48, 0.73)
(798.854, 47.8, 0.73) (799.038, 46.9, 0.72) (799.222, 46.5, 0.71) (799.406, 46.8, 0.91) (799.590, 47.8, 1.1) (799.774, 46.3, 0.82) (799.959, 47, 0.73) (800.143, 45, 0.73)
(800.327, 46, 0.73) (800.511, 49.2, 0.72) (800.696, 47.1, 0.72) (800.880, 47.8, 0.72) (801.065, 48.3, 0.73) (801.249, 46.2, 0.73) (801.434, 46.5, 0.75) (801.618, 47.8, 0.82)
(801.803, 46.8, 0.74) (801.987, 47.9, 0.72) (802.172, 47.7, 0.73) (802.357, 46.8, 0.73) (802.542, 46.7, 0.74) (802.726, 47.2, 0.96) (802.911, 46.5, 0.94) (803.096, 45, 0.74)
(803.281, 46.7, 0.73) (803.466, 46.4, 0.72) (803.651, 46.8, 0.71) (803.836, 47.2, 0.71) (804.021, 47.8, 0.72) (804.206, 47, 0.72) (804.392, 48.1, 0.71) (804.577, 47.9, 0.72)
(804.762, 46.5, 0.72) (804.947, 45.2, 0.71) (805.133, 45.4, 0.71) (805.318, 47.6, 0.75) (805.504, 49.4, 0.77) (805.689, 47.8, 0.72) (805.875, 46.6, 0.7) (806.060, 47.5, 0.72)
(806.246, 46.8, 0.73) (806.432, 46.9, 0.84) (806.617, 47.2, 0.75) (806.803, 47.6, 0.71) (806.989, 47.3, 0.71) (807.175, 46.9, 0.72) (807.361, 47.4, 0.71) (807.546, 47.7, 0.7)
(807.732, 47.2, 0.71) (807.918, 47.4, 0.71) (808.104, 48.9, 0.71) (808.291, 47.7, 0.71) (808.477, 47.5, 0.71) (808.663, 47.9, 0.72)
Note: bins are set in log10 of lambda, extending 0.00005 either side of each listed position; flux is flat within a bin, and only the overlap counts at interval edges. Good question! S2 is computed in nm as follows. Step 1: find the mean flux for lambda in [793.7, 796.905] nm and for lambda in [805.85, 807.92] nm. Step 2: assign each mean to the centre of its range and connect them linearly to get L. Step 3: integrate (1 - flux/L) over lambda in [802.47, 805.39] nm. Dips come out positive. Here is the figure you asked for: 0.012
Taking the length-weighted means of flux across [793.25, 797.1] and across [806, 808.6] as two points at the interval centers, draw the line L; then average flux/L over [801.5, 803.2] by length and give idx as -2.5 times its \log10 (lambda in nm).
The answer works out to 0.00 mag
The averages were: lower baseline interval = 46.3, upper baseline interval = 47.4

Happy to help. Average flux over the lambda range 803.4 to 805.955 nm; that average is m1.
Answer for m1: 47.1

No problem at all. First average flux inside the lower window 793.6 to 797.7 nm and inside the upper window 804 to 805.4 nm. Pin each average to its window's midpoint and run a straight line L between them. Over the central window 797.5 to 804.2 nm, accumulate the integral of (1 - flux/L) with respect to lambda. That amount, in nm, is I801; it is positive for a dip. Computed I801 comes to -0.046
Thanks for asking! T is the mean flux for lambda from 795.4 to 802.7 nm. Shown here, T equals 46.9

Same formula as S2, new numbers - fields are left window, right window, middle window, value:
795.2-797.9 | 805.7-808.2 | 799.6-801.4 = 0.000 nm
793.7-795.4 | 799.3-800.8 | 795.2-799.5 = -0.054 nm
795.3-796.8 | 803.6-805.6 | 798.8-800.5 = 0.003 nm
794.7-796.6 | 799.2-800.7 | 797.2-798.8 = -0.013 nm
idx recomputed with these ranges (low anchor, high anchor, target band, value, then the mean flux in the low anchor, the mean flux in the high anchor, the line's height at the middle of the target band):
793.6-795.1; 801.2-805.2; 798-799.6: -0.01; 45.5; 46.8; 46.2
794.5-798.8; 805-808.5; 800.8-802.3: -0.01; 46.5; 47.4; 46.9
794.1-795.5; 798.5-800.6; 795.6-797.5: -0.01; 45.6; 47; 46.1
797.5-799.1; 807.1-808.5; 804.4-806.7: 0.01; 46.9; 47.6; 47.4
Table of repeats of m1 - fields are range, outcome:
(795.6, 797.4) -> 46.7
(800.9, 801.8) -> 47.2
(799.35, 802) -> 47.1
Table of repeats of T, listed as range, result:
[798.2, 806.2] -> 47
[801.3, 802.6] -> 47.1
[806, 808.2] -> 47.4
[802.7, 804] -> 46.6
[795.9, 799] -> 46.8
